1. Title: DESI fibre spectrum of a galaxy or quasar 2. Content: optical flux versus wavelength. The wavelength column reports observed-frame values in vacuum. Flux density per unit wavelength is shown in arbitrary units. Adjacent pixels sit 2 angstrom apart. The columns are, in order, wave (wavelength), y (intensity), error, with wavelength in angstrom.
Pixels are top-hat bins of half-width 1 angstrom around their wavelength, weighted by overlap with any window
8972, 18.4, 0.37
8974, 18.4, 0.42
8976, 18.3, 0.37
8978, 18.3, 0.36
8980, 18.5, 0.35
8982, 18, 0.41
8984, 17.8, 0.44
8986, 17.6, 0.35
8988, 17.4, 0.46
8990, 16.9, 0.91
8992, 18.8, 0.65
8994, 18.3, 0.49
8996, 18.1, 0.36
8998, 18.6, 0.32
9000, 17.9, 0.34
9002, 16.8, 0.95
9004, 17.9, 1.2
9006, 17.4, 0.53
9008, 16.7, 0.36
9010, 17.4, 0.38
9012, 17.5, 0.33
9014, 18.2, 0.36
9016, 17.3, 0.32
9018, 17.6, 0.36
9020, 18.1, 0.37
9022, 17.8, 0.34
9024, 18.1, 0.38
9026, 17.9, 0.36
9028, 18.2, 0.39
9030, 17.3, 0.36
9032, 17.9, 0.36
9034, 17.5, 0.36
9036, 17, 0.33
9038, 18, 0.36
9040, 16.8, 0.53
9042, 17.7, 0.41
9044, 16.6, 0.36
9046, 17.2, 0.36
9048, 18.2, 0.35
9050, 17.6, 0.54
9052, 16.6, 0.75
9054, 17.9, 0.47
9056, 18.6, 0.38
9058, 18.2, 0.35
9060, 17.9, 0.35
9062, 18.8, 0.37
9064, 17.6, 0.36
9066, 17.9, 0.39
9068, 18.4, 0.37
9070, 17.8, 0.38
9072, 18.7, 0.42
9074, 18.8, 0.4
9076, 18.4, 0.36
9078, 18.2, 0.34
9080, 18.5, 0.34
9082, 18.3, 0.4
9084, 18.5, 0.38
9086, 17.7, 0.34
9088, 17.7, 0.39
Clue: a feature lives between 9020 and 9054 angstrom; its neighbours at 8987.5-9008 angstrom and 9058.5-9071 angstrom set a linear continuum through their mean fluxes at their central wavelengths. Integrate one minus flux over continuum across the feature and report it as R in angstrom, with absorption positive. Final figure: 0.7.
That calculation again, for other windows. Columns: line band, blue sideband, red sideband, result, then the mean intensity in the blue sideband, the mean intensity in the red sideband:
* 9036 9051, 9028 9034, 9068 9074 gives 0.4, 17.7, 18.4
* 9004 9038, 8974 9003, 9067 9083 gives 0.9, 18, 18.4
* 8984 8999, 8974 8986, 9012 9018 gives 0.0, 18.2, 17.7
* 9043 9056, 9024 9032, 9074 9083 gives 0.5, 17.9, 18.4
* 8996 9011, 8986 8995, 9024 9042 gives 0.2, 17.8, 17.6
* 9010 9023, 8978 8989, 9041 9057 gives 0.0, 17.9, 17.5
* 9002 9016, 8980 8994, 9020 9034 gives 0.3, 17.8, 17.9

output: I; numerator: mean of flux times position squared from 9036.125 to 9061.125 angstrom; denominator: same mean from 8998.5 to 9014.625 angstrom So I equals 1.02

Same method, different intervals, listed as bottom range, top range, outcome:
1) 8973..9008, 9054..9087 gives 1.04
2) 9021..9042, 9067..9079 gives 1.05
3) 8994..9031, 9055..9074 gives 1.04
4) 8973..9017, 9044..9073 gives 1.02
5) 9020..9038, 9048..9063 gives 1.02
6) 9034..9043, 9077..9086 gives 1.06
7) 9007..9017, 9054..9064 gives 1.06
